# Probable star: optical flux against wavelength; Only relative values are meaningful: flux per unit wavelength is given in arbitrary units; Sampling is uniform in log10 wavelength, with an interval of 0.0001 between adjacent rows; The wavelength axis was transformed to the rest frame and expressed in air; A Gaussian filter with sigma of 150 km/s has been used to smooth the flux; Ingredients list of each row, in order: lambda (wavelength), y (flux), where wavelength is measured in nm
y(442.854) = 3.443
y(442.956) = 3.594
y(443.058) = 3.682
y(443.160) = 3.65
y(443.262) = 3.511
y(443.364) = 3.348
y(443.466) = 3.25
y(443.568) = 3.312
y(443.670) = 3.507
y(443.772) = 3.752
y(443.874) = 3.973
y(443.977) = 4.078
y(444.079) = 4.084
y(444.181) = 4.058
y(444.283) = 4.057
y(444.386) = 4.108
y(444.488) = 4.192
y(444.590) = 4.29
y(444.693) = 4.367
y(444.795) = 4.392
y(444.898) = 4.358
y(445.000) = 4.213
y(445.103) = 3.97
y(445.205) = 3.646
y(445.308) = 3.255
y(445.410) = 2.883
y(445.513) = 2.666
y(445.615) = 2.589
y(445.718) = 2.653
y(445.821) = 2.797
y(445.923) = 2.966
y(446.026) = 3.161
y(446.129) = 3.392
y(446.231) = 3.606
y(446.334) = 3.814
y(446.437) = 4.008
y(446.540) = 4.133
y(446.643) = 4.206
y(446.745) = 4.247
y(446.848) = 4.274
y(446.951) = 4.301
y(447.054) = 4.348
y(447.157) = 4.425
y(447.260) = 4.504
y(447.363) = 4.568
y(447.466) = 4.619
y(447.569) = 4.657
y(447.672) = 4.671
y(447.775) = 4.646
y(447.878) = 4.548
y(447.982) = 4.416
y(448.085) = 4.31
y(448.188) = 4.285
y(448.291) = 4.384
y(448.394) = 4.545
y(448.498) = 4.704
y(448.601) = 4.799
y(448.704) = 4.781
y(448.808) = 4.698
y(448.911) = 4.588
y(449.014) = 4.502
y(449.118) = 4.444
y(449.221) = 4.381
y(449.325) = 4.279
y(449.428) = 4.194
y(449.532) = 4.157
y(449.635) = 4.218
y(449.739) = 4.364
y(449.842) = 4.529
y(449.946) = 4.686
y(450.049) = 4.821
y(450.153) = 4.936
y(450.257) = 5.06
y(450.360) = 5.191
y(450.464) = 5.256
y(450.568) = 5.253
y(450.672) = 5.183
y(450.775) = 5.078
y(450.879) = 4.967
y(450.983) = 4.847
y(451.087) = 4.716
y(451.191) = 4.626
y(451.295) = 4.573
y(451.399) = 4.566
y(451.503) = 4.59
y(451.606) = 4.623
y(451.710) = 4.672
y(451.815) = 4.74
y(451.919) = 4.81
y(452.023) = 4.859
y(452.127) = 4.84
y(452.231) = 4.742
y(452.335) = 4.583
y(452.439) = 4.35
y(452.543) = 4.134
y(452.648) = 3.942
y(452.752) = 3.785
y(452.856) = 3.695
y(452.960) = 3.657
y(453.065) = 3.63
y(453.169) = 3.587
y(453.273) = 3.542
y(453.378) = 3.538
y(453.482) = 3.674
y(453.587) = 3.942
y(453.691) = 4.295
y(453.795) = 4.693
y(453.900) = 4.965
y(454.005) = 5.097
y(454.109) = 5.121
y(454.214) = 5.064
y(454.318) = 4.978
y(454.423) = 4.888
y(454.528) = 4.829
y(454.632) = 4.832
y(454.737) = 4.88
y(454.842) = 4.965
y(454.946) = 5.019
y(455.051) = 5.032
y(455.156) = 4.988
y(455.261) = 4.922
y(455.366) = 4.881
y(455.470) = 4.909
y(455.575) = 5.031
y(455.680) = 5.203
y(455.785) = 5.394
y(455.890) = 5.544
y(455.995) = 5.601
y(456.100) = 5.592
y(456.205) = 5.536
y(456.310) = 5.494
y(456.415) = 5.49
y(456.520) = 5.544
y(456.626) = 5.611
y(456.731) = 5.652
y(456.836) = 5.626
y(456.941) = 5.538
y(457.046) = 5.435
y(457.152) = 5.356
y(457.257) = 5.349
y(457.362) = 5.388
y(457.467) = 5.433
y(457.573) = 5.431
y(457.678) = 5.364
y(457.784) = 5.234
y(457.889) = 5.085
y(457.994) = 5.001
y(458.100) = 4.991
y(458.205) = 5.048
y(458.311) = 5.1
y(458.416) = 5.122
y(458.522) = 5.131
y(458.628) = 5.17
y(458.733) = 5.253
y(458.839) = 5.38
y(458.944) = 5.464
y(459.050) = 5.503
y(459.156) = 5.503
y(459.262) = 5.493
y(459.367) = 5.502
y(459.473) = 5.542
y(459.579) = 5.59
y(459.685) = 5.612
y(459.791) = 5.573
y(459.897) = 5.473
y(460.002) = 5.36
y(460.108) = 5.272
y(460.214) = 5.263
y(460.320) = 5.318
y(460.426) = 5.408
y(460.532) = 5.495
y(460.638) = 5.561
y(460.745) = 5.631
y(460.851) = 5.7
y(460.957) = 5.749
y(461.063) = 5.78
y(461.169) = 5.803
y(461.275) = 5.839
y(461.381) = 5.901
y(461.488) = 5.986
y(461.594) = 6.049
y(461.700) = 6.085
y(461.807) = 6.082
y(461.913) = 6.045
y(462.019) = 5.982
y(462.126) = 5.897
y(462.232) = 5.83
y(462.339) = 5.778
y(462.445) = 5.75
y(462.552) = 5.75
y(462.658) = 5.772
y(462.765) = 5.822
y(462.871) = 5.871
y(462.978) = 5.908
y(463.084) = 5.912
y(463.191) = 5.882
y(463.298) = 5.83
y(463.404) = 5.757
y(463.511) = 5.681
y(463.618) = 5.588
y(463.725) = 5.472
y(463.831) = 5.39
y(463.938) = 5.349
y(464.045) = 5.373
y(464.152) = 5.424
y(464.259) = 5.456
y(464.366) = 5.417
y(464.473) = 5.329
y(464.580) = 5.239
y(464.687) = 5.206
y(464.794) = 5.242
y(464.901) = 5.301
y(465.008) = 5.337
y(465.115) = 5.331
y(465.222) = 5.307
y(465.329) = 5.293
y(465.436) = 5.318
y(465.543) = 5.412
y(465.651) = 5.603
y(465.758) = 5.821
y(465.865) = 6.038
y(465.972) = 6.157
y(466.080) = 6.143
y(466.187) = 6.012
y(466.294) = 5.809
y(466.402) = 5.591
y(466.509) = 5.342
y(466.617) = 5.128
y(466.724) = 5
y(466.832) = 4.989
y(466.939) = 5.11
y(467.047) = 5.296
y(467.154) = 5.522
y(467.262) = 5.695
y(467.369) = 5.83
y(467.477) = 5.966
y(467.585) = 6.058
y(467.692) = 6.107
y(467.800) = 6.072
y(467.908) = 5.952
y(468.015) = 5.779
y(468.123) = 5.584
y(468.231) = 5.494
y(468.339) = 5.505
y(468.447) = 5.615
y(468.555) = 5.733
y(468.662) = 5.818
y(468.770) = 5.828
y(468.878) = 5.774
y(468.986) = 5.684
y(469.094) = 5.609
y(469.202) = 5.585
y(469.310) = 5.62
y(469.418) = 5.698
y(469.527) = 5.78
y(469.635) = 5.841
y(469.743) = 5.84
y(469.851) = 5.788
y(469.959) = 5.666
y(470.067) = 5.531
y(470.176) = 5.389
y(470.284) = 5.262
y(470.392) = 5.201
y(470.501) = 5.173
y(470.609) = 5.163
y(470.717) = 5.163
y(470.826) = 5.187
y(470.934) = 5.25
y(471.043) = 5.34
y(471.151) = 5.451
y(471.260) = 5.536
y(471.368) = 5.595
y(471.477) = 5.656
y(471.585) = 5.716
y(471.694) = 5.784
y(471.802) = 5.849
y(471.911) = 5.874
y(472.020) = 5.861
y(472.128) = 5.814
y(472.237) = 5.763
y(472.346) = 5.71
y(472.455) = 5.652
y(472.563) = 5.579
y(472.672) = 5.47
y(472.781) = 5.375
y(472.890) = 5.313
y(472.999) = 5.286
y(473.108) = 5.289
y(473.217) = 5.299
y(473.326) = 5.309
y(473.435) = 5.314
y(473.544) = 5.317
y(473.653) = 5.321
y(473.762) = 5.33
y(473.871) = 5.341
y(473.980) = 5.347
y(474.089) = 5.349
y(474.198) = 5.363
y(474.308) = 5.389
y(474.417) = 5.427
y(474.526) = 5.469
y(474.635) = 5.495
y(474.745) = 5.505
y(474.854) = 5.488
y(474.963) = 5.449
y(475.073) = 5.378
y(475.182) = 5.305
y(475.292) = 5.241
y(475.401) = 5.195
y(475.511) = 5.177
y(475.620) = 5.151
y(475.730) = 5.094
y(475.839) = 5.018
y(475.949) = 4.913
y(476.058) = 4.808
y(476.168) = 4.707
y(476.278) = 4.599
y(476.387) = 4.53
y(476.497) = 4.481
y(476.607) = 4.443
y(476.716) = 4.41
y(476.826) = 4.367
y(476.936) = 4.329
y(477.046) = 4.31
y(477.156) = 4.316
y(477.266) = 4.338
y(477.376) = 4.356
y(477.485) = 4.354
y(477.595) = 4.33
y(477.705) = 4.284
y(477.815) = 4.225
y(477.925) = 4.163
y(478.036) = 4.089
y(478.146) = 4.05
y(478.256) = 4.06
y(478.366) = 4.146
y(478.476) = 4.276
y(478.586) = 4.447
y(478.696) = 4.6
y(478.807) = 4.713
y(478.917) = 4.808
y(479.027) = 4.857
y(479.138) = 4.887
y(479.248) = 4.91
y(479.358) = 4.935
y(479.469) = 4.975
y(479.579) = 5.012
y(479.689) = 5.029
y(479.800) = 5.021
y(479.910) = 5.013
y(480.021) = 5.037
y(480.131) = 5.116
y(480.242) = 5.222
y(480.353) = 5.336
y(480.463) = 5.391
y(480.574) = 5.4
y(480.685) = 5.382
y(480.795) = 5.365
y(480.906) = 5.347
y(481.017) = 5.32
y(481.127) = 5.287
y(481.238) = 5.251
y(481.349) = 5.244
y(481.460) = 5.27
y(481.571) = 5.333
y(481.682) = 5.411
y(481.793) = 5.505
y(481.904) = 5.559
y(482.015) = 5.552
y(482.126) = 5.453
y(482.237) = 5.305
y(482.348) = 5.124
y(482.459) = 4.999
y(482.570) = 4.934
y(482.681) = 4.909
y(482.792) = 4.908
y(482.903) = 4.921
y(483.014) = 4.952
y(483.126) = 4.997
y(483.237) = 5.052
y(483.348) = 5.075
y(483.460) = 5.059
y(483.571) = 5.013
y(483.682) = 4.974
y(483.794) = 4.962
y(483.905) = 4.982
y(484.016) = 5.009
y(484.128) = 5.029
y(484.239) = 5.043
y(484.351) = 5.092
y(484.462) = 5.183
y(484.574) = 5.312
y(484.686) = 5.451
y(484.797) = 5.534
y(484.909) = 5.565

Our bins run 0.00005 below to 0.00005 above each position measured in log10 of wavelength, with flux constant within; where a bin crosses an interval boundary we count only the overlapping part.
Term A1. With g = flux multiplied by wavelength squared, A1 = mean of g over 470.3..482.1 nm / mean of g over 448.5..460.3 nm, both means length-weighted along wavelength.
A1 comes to 1.1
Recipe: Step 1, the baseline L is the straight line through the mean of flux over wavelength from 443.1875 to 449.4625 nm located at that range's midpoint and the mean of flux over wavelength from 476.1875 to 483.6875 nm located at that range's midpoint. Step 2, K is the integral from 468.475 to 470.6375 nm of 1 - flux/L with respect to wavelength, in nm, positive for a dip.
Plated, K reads -0.47 nm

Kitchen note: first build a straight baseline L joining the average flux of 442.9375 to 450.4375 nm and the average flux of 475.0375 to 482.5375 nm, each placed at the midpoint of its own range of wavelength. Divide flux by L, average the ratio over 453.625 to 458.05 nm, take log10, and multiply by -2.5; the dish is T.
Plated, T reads -0.199 mag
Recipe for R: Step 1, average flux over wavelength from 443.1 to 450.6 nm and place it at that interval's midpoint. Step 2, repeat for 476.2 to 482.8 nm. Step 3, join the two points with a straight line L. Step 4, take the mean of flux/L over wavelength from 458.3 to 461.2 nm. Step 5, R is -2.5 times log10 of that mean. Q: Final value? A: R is -0.23 mag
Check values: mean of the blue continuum 4.13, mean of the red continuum 4.84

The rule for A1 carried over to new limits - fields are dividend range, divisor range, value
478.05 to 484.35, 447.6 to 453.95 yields 1.28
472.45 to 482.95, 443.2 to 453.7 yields 1.35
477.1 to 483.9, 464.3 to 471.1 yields 0.94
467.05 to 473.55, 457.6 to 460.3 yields 1.10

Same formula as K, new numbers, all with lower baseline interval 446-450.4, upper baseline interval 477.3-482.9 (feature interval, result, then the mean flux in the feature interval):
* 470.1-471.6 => -0.18 nm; 5.36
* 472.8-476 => -0.31 nm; 5.31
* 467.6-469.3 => -0.36 nm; 5.75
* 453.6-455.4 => -0.15 nm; 4.89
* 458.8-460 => -0.24 nm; 5.51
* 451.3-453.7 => 0.14 nm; 4.21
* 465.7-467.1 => -0.26 nm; 5.57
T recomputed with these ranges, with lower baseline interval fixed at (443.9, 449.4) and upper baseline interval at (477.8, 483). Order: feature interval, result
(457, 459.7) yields -0.21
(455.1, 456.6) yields -0.22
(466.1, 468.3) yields -0.21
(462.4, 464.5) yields -0.24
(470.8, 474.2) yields -0.15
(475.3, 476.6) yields 0.00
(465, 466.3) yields -0.23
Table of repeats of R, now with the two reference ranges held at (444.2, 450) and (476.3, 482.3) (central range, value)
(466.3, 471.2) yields -0.20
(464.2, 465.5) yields -0.18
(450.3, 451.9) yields -0.16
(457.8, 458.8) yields -0.17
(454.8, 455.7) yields -0.16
